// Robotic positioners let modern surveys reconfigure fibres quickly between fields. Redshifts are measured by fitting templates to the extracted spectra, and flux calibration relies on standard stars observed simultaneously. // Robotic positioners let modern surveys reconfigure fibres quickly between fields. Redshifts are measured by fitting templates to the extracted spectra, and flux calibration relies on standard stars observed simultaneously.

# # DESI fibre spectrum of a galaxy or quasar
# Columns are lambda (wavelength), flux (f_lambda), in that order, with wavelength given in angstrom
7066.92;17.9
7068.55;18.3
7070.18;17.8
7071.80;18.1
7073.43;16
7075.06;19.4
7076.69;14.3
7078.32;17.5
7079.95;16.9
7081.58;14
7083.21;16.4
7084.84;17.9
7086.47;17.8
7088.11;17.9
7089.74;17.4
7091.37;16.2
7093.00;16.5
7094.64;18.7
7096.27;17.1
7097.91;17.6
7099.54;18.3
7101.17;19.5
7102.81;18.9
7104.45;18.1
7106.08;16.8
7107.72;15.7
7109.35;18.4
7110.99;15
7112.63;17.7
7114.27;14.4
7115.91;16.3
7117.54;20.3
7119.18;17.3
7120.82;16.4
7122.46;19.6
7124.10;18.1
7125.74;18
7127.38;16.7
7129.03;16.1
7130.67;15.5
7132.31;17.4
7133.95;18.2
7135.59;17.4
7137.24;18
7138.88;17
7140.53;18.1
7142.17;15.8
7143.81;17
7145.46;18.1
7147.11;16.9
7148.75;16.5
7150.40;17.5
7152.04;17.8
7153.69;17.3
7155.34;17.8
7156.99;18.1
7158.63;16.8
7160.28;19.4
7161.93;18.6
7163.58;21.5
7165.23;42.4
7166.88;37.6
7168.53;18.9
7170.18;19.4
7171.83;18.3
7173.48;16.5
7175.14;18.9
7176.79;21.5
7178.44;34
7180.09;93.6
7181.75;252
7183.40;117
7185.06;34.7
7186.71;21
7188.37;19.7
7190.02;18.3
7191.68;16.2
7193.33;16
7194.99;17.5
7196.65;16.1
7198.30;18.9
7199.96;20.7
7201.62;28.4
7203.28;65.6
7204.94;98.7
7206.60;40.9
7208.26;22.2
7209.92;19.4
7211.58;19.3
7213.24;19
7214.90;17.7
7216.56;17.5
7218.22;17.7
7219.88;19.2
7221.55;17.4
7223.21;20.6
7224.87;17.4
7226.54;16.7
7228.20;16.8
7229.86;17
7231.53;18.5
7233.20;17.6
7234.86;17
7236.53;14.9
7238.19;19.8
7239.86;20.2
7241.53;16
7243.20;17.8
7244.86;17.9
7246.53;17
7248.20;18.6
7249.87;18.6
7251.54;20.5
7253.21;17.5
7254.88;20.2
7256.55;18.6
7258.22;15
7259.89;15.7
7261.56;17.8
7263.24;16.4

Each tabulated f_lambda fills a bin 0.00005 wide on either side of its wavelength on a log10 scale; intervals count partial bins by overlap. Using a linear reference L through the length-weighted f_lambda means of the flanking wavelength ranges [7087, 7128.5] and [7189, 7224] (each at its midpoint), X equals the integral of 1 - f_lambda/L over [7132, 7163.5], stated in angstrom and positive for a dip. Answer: 4.9 angstrom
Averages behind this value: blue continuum 17.5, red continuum 26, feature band 17.7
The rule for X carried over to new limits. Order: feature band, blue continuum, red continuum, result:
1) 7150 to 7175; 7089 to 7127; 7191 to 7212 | 4.2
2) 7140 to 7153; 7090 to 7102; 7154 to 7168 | 3.0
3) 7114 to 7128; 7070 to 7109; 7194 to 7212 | 2.7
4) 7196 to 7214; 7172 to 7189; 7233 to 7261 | 4.6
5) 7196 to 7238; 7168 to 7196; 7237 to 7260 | 9.0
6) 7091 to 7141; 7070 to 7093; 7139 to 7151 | -1.1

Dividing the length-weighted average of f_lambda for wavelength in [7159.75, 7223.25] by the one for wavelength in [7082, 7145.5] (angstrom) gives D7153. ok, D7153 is 2.0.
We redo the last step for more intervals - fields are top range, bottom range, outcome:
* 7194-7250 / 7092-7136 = 1.32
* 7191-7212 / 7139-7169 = 1.53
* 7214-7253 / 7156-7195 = 0.46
